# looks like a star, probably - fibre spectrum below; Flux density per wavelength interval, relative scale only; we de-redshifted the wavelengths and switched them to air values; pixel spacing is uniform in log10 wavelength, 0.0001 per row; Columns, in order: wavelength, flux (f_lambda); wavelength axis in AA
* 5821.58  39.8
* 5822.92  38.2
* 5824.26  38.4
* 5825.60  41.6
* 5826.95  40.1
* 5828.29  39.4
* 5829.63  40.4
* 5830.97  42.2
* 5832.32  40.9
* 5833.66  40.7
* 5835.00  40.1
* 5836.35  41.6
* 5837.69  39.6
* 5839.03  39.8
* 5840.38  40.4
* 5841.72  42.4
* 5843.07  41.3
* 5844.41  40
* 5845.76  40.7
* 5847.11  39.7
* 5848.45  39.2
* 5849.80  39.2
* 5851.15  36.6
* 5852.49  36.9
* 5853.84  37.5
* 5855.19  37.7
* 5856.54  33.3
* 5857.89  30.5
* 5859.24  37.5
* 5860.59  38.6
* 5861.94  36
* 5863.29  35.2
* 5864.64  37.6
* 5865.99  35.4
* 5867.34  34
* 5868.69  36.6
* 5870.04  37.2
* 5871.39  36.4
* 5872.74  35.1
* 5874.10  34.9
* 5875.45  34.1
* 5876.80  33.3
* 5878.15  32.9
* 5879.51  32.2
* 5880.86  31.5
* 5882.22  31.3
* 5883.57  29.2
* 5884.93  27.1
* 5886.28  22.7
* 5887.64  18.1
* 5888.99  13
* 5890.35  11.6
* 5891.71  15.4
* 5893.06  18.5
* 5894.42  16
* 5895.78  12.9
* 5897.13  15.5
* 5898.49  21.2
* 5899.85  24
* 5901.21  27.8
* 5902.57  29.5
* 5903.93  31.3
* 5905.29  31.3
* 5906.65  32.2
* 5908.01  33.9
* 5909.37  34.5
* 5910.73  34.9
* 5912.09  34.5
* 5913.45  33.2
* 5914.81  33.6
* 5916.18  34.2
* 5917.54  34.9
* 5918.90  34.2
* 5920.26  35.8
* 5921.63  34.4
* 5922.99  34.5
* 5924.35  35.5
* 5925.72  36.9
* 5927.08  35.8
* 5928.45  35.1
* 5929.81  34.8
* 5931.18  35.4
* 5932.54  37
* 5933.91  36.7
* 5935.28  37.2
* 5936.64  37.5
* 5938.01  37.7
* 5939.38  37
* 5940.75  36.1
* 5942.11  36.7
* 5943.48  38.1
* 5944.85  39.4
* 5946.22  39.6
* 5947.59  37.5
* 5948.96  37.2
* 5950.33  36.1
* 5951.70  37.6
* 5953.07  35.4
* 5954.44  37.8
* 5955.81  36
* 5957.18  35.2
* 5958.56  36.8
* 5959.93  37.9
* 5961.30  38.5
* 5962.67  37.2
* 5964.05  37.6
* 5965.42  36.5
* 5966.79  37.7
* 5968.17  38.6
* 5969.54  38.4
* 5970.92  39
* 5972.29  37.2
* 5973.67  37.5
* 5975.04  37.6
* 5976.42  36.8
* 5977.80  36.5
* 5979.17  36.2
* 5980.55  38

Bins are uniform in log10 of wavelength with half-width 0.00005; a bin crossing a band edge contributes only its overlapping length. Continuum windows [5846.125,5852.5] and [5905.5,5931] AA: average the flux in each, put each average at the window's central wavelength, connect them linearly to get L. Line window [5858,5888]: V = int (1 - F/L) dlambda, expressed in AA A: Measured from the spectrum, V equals 3.3 AA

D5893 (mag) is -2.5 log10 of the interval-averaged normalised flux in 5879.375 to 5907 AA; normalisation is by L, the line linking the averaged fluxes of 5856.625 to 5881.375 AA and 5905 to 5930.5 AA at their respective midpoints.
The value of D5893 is 0.44 mag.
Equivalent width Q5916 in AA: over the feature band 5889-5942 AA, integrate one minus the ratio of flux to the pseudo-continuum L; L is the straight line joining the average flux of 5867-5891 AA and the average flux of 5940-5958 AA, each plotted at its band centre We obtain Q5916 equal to 4.77 AA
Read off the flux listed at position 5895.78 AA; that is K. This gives 12.9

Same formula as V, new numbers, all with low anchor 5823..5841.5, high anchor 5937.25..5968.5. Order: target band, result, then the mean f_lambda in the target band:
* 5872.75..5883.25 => 1.69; 32.9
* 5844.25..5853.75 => 0.29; 38.7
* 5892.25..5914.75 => 6.69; 27.1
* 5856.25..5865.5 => 0.94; 35.6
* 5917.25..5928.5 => 0.83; 35.3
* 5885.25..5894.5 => 5.23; 16.9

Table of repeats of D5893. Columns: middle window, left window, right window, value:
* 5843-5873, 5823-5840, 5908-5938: 0.05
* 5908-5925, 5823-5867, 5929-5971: 0.10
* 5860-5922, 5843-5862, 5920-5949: 0.24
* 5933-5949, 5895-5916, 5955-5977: -0.11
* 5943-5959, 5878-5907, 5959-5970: -0.06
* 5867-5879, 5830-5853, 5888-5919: -0.06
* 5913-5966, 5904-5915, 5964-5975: -0.02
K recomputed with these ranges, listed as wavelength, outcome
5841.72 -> 42.4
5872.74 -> 35.1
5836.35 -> 41.6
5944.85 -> 39.4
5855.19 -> 37.7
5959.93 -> 37.9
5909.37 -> 34.5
